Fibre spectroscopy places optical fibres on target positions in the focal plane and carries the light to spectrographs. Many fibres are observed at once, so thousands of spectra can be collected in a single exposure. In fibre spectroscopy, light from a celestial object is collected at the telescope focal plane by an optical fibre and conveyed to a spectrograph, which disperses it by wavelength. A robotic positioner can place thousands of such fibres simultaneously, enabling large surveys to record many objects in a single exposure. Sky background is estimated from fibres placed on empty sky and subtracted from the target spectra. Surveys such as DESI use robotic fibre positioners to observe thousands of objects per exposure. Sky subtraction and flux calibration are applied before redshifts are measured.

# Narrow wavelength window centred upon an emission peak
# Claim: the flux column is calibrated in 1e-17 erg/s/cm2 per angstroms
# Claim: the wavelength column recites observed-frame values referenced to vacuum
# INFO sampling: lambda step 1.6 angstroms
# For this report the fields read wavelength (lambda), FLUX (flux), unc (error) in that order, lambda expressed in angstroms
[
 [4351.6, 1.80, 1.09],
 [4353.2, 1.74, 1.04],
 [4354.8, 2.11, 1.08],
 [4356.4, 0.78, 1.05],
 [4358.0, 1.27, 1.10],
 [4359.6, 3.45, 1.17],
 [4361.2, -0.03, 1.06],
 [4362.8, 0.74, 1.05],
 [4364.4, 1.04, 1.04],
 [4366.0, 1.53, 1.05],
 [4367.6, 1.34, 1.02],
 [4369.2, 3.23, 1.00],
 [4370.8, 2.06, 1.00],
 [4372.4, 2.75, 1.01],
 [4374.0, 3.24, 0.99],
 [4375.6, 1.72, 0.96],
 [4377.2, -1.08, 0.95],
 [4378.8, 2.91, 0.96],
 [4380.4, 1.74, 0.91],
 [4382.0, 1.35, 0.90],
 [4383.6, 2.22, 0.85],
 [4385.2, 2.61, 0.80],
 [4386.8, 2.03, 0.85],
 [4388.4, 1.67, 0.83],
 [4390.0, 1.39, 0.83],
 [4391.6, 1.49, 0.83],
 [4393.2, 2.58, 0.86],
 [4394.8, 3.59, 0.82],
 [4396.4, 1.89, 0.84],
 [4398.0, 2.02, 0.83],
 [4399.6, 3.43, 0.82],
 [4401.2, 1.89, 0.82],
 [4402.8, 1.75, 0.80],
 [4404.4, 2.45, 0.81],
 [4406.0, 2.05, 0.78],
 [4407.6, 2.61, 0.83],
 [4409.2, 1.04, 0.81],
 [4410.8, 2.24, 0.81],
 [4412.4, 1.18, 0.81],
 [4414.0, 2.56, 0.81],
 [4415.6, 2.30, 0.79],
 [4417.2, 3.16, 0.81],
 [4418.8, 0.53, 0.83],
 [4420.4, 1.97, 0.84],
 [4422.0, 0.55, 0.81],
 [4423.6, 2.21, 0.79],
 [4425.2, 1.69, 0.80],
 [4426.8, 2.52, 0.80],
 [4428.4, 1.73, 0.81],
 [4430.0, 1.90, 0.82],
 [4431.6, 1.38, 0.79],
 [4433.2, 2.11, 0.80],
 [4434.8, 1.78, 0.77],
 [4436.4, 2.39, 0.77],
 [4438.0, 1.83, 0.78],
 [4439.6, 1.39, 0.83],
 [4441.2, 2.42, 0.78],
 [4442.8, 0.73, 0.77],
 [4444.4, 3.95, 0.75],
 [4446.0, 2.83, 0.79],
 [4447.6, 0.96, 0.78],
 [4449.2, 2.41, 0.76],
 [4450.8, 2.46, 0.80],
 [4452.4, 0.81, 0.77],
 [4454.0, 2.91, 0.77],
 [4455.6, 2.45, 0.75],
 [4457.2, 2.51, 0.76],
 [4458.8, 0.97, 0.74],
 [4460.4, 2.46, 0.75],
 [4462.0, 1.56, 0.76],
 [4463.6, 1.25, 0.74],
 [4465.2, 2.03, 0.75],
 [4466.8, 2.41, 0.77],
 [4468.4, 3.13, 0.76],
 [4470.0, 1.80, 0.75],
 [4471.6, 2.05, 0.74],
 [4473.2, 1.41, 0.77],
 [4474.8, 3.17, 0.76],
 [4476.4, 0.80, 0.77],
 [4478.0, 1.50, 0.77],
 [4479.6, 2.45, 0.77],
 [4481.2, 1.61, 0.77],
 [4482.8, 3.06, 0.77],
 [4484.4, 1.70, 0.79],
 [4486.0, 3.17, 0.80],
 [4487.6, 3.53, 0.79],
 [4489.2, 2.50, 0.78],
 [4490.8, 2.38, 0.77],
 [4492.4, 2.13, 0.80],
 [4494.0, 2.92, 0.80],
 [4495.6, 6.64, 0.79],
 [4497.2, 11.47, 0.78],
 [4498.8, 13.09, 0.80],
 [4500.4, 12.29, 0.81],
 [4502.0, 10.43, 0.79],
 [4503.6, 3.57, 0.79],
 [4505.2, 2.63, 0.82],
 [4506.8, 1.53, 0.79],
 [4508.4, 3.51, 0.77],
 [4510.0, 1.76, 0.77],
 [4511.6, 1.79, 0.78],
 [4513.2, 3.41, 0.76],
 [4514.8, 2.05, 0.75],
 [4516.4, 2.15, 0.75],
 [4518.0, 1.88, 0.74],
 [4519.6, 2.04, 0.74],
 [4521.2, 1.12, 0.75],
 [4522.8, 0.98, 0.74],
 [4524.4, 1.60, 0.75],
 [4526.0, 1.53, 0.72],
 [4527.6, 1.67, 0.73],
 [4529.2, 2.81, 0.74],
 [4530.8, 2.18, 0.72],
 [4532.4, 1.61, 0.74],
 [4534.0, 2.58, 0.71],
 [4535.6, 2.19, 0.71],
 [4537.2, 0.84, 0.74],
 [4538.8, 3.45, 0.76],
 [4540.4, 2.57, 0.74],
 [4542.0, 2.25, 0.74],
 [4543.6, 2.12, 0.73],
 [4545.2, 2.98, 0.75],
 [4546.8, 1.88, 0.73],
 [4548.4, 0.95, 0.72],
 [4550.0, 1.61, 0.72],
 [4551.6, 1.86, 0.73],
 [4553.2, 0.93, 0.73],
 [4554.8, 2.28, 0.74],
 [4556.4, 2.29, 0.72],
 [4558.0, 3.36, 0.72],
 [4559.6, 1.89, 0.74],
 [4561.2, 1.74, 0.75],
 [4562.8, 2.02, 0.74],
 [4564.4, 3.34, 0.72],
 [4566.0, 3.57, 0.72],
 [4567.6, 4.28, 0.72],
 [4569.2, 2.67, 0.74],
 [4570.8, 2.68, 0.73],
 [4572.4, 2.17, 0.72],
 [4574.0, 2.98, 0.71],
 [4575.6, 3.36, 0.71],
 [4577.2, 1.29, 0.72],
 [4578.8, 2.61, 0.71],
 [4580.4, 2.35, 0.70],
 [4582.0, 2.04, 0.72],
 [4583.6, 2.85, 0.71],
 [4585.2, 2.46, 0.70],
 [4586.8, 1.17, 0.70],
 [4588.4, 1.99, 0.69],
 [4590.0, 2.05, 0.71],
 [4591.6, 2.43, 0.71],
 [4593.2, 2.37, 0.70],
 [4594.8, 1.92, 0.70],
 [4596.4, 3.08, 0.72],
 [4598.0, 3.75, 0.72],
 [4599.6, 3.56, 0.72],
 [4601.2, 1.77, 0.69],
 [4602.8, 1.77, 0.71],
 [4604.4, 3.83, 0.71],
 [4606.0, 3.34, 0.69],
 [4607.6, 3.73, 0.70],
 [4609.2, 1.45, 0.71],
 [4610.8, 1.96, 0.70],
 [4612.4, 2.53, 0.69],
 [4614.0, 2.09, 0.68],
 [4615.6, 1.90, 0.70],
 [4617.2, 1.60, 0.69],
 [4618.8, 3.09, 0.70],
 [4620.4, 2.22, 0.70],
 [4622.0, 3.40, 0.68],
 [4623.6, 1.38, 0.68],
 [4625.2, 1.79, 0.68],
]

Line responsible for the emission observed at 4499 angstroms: [O II]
